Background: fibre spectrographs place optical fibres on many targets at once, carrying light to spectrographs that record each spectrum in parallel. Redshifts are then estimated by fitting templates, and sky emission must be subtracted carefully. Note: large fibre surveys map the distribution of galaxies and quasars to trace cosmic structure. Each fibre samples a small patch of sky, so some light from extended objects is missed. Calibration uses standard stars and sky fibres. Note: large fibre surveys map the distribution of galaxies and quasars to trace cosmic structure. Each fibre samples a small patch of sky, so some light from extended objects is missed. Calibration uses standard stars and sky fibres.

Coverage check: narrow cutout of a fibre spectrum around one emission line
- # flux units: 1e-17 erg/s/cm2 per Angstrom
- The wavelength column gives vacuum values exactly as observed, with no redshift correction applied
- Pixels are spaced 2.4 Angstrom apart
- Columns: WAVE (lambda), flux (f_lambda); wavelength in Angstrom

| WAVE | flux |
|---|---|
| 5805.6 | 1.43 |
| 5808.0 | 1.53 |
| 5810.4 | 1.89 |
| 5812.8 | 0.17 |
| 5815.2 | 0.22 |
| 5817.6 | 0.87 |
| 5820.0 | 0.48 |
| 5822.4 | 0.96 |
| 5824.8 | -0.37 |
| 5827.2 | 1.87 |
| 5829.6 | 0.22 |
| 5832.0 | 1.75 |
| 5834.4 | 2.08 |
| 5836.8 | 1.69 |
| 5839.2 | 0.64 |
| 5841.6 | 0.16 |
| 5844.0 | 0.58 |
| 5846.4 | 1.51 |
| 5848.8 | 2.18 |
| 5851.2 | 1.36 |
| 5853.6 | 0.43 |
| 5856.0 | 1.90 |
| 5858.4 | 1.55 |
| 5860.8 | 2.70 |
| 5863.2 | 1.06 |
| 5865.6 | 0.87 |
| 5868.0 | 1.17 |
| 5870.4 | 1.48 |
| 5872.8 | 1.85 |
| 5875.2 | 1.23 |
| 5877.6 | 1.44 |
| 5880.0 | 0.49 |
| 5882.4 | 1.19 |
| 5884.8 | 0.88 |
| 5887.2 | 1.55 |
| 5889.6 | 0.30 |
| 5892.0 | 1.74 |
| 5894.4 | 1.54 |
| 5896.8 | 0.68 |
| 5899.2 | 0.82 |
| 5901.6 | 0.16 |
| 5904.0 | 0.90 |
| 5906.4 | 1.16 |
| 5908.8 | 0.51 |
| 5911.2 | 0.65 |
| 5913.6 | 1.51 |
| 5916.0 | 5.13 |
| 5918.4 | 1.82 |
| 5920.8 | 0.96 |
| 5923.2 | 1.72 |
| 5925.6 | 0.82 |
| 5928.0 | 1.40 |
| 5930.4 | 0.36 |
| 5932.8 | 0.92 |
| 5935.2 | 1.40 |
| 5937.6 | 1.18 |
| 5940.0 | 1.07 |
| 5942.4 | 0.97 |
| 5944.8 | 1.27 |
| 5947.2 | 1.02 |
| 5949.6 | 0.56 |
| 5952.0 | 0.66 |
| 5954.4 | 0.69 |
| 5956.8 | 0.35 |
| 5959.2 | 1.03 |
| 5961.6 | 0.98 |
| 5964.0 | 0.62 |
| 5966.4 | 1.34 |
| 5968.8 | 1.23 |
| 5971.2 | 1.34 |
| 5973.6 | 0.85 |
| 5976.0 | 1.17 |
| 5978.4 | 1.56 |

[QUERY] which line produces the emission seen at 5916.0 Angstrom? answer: [O III] 5007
